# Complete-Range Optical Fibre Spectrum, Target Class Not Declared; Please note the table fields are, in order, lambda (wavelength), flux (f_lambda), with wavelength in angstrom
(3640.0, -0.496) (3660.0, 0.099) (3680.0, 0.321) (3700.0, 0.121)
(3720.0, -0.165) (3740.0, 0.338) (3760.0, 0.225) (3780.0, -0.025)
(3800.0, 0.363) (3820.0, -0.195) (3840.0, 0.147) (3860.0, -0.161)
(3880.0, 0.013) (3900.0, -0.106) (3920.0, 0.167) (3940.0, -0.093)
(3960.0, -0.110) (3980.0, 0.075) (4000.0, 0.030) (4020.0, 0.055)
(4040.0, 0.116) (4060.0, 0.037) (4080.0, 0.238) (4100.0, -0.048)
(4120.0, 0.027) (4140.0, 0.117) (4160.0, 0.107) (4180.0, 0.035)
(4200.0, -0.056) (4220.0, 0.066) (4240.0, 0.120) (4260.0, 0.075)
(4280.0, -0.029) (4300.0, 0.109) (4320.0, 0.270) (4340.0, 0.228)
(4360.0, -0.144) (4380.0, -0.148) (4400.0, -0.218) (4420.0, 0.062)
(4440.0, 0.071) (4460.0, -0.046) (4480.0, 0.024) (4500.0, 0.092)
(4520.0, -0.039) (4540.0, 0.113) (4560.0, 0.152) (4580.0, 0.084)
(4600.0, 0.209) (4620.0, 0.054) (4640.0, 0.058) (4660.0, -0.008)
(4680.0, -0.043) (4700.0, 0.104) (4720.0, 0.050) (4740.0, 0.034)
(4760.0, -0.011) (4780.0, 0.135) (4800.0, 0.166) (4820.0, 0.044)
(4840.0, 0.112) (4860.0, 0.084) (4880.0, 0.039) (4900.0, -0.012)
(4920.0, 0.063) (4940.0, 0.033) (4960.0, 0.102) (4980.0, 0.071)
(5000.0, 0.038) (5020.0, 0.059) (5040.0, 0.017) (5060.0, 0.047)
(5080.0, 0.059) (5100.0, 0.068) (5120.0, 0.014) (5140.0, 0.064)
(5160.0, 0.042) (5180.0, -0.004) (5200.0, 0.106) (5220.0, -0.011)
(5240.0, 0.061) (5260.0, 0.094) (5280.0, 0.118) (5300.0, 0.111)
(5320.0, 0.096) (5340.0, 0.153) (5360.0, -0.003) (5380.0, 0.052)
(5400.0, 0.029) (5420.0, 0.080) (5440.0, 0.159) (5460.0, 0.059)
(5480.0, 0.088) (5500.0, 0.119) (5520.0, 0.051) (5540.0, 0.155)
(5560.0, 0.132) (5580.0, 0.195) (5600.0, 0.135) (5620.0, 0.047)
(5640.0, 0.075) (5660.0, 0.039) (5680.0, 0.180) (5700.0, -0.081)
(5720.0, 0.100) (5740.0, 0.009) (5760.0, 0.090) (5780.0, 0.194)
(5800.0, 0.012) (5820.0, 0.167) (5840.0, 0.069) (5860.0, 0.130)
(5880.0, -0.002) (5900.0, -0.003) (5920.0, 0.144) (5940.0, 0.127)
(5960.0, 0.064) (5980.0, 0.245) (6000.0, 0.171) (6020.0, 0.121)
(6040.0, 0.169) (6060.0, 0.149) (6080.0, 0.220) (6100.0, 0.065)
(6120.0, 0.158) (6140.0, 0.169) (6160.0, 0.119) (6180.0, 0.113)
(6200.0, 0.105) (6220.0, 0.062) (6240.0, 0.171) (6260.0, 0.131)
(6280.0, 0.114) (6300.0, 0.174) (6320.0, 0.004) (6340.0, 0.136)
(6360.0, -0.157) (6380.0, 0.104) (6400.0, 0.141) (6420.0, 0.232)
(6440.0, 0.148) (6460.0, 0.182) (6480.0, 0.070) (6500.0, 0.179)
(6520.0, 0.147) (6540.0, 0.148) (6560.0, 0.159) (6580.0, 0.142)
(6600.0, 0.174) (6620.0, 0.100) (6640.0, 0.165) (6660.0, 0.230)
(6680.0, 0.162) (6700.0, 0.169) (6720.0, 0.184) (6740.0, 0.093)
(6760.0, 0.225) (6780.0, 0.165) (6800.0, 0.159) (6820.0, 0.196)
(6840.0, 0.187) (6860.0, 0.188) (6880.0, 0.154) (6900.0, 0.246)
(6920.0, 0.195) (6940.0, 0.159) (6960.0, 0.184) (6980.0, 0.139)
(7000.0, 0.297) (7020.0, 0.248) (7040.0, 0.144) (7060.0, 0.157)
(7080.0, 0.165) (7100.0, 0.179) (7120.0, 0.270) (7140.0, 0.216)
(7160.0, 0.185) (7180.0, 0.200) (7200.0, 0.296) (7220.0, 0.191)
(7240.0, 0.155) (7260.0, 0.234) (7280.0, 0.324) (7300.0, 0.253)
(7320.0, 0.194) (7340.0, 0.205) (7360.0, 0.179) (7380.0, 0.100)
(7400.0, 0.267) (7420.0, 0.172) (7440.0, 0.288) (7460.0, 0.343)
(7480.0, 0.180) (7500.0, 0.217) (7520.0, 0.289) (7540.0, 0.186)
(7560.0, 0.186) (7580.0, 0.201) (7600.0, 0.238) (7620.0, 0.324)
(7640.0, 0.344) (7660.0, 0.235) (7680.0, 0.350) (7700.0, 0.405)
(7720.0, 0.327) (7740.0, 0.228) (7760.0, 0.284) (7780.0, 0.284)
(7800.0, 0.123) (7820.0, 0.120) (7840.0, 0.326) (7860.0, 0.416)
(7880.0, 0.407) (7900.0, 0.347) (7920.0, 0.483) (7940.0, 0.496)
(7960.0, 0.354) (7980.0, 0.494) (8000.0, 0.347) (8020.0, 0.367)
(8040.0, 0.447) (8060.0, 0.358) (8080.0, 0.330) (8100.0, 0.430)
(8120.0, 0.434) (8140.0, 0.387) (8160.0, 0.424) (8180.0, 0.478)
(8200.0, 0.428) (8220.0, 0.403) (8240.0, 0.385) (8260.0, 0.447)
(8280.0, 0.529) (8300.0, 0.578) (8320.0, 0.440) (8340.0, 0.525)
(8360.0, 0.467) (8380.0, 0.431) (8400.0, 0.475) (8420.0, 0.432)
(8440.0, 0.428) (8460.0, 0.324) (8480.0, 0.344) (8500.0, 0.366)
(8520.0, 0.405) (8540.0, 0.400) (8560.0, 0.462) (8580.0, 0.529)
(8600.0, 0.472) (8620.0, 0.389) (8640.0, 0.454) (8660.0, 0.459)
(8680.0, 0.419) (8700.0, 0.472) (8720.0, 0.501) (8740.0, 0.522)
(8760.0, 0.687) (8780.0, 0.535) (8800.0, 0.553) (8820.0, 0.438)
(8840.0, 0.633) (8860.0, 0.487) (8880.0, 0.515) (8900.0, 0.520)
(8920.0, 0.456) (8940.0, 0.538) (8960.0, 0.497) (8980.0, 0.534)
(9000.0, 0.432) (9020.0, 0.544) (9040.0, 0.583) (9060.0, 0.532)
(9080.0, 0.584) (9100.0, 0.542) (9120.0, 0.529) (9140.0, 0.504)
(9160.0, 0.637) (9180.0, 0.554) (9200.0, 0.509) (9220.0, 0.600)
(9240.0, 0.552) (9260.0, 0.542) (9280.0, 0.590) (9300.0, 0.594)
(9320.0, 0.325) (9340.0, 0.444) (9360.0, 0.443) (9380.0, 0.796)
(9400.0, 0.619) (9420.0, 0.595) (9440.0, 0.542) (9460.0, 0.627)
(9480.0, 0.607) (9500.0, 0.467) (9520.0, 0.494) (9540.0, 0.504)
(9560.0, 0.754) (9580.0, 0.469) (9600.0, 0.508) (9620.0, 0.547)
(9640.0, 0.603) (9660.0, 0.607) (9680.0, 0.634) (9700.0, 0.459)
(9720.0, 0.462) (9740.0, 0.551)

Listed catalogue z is 0.968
